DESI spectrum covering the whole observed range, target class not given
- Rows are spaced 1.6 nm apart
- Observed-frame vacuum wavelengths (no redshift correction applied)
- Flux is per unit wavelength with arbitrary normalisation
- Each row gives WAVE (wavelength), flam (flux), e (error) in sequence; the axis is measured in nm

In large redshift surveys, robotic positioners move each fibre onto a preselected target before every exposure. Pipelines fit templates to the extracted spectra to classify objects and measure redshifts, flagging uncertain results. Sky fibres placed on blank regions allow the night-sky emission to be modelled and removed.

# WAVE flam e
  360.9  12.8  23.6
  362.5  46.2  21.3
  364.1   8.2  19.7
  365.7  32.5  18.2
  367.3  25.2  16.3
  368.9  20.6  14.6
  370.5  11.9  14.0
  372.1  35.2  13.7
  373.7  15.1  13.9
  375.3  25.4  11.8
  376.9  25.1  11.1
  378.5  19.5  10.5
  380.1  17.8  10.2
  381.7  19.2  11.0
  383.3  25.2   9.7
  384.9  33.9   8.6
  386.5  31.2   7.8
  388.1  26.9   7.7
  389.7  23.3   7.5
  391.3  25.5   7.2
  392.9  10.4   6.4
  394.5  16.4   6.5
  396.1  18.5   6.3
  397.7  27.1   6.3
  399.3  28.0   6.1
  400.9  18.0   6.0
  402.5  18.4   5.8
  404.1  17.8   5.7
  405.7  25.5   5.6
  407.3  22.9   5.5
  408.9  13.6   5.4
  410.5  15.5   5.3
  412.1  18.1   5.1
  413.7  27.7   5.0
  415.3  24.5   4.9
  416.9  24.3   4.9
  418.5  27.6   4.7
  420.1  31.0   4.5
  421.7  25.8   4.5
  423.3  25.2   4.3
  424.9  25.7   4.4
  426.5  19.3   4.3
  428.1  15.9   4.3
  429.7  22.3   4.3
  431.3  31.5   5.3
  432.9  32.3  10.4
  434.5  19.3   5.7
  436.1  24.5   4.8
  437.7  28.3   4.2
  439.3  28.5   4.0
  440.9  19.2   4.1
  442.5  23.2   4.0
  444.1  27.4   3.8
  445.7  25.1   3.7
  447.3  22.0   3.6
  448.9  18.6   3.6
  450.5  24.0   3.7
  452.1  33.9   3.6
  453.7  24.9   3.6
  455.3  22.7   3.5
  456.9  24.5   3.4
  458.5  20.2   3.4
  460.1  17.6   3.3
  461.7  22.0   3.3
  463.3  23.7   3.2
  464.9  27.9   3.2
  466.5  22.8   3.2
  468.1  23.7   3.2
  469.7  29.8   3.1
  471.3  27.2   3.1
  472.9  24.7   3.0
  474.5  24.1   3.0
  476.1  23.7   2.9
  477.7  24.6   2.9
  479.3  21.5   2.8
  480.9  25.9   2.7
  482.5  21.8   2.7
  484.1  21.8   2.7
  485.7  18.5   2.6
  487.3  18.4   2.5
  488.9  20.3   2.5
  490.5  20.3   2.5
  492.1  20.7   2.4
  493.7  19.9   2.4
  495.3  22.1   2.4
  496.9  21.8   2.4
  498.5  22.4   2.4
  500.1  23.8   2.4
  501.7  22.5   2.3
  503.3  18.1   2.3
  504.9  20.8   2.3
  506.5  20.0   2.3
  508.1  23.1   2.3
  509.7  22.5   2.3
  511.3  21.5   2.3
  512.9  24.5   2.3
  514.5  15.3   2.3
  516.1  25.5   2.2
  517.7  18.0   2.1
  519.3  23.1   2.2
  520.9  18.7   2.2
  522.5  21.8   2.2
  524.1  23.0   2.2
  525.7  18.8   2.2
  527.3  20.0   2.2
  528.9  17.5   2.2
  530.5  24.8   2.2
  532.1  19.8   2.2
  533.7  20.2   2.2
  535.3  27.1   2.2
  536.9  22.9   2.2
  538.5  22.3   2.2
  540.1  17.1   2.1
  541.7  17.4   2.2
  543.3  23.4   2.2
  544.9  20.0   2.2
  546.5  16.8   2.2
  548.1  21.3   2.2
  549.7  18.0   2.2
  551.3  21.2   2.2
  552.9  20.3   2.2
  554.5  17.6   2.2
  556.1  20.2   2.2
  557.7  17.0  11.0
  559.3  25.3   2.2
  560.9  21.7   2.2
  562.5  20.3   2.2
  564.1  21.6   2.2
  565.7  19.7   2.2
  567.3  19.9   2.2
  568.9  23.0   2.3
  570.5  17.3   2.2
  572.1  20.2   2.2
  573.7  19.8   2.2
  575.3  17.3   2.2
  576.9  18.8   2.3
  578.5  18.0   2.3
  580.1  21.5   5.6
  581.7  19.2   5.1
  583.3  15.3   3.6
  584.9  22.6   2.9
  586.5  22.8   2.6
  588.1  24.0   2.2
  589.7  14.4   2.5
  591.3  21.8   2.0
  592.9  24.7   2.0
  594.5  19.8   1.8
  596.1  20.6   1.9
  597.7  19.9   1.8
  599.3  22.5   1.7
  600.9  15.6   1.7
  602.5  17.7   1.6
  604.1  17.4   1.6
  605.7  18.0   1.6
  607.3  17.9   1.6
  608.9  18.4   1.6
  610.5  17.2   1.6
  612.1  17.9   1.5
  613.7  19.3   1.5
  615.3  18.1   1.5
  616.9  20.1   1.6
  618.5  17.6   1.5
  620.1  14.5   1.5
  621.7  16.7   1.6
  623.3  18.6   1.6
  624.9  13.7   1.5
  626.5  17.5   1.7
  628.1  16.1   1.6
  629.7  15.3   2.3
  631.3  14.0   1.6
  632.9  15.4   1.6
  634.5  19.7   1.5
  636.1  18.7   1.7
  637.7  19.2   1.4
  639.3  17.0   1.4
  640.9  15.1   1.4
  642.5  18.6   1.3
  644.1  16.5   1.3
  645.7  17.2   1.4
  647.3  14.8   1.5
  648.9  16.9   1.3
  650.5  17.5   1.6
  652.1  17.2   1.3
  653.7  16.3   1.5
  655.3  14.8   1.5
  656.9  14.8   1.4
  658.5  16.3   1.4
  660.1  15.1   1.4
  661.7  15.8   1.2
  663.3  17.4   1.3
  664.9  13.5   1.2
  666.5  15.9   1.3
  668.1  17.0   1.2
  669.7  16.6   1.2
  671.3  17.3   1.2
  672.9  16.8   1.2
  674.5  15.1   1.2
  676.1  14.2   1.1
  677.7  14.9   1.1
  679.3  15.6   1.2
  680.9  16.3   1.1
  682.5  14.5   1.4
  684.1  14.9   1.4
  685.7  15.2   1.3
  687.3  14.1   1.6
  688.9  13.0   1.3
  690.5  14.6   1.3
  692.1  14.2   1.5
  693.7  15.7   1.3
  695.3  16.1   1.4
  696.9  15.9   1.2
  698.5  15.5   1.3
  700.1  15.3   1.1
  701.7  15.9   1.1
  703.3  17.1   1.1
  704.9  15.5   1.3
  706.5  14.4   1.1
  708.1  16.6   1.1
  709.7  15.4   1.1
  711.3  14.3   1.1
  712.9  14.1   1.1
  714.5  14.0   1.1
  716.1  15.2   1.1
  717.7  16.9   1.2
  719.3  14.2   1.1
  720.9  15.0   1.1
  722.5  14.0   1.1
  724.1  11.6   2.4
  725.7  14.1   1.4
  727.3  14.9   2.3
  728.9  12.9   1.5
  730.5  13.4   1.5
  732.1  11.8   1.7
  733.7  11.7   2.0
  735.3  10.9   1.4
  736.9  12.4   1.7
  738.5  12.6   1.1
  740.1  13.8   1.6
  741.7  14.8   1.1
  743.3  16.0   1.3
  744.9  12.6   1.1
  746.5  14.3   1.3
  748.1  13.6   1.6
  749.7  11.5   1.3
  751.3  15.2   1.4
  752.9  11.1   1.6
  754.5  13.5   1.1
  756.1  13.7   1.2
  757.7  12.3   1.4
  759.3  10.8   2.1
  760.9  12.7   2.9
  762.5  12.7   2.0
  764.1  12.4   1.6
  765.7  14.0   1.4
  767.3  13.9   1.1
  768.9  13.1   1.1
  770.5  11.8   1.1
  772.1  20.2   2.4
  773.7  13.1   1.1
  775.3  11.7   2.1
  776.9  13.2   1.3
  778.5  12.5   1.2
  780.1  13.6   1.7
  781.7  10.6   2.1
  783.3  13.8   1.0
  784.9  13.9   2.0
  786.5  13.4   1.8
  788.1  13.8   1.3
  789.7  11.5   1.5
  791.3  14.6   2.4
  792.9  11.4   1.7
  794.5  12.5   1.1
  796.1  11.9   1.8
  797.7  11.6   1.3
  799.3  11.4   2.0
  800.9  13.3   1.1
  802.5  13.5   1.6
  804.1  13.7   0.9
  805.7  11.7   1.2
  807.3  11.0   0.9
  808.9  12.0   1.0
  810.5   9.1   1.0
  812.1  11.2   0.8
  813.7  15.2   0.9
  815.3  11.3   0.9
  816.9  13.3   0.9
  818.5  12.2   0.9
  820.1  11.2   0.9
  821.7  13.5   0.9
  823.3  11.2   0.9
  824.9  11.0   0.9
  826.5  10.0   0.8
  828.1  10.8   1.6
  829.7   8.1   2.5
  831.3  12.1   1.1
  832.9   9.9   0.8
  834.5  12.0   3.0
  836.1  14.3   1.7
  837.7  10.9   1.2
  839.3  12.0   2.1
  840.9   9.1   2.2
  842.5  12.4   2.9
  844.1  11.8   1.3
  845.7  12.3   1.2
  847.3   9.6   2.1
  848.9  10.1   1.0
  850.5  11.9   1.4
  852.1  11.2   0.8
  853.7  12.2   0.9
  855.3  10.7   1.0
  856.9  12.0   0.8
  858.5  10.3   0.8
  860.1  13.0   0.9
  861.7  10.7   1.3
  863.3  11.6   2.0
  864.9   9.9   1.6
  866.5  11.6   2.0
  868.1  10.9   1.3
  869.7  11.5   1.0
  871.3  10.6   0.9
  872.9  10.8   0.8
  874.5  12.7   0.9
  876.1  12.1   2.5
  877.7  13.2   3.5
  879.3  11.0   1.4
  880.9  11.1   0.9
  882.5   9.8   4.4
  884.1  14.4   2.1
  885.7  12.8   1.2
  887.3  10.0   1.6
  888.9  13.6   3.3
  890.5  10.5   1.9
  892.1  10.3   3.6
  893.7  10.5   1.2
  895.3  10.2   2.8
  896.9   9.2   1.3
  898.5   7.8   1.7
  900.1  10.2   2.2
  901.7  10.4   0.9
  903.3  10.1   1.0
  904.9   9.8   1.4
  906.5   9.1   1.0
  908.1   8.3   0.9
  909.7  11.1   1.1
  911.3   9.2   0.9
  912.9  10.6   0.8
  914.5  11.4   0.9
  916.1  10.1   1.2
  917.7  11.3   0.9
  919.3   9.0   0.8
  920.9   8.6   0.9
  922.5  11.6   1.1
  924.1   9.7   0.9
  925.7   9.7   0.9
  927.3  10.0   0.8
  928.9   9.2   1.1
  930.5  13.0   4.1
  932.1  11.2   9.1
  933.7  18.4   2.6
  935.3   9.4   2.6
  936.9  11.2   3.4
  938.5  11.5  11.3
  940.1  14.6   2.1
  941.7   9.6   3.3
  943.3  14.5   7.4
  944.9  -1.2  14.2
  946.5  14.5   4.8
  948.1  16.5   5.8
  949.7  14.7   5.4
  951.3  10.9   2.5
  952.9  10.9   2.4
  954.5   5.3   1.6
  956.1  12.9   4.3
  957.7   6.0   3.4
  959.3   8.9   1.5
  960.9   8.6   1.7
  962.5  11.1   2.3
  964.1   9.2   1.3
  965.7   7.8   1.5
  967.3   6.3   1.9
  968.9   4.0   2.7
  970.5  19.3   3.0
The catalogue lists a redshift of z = 0.000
